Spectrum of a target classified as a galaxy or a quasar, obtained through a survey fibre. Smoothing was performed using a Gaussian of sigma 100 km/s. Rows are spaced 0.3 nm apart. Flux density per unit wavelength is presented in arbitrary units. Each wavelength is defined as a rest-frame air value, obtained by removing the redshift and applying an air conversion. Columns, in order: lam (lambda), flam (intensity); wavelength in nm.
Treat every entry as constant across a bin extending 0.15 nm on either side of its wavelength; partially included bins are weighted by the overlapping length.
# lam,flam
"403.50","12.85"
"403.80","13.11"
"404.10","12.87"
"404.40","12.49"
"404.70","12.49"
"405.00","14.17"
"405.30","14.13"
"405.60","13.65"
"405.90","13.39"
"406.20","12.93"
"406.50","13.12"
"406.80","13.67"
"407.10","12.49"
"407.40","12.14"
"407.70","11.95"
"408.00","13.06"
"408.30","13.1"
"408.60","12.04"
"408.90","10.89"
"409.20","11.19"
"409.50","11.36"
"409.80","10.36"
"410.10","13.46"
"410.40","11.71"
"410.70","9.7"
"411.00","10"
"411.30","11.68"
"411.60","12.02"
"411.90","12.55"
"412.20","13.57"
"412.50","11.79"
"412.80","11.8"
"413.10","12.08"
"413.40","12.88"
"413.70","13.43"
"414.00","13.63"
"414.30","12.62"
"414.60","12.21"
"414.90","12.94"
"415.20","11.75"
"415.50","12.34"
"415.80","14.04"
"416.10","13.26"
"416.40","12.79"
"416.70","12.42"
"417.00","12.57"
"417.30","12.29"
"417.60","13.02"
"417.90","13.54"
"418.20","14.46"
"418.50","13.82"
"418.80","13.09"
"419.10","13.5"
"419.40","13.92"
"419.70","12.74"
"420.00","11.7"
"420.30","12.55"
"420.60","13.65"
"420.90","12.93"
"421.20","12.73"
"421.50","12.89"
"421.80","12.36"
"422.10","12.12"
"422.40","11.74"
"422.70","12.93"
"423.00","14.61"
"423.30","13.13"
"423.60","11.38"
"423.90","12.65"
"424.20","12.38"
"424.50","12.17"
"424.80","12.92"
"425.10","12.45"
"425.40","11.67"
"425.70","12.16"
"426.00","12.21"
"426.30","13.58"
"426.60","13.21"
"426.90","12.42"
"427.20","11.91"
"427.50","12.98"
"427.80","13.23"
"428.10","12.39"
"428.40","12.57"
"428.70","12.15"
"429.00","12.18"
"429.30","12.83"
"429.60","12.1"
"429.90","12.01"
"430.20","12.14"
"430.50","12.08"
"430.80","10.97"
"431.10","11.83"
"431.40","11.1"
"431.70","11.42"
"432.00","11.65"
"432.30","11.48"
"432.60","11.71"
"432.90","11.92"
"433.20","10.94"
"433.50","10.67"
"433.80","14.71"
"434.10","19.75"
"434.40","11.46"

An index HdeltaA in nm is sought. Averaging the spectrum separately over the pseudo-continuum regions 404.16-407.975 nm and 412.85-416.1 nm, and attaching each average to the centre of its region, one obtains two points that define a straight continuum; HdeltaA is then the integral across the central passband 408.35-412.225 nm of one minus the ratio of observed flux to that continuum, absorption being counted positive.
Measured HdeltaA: 0.408 nm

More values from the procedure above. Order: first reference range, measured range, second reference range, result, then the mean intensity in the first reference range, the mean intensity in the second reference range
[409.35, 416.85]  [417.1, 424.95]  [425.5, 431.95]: -0.41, 12.3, 12.2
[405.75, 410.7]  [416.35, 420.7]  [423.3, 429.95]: -0.25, 12.2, 12.5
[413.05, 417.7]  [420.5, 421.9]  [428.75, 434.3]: -0.03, 12.8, 12.3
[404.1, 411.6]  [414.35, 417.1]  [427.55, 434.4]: -0.09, 12.3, 12.3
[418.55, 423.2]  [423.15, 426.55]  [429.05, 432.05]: 0.01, 12.9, 11.8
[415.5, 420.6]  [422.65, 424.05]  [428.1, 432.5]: -0.04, 13.1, 11.9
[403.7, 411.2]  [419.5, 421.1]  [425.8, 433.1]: -0.07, 12.4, 12.2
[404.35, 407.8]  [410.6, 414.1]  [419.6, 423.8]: 0.22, 13.1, 12.7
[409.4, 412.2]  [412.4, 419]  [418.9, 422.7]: -0.40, 11.5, 12.7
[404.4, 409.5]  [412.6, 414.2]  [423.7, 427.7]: -0.01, 12.7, 12.5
